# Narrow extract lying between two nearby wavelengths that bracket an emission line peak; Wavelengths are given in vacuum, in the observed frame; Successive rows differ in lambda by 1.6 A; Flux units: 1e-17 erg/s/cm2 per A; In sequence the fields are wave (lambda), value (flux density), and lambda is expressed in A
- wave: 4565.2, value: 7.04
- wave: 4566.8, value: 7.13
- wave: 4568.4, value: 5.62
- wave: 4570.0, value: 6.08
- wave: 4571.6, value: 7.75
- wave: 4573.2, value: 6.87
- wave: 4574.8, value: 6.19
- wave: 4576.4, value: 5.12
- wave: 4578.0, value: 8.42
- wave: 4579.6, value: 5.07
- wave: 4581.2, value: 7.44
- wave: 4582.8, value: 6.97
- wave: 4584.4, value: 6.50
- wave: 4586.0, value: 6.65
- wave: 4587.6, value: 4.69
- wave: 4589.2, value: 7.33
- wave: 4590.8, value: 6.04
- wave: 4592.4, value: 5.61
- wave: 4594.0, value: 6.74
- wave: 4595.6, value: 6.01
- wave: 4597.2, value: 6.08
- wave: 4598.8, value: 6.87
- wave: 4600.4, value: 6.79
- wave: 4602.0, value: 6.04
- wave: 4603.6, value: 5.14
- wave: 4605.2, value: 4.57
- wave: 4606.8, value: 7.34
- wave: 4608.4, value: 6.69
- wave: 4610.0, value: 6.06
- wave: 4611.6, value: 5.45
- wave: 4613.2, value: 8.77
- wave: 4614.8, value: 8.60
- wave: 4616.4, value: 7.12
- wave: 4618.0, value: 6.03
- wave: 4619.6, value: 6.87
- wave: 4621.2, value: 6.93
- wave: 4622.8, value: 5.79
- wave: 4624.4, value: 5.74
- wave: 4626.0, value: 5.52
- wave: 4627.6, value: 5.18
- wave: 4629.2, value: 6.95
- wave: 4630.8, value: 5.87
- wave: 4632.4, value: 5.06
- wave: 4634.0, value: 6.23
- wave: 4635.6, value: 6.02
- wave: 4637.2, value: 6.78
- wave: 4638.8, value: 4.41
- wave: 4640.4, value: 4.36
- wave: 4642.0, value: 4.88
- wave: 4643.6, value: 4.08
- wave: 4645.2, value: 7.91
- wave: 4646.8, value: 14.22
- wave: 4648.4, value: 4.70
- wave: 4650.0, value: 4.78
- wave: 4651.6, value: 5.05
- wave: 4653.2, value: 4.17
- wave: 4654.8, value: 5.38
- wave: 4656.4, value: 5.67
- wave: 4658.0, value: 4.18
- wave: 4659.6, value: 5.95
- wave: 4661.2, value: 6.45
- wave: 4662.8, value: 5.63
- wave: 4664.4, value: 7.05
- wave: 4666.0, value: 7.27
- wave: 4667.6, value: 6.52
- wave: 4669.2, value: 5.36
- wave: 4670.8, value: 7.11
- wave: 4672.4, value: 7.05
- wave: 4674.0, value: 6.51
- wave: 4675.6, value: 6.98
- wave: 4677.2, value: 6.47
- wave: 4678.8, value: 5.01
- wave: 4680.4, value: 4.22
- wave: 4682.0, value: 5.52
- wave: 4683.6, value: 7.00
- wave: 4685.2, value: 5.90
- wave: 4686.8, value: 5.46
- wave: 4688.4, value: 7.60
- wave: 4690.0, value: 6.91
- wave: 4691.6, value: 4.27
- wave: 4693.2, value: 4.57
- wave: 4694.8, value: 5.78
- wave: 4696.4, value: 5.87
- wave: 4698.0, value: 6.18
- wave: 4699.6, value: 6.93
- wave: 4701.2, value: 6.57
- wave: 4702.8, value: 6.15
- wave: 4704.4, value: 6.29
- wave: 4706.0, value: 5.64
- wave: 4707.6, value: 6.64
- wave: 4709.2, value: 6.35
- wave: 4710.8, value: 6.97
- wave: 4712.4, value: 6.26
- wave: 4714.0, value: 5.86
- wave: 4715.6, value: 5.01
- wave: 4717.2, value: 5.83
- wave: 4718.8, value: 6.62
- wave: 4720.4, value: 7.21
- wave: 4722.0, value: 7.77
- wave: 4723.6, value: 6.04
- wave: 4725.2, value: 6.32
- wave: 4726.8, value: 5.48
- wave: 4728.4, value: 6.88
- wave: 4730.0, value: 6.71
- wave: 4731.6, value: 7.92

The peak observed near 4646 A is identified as Hgamma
